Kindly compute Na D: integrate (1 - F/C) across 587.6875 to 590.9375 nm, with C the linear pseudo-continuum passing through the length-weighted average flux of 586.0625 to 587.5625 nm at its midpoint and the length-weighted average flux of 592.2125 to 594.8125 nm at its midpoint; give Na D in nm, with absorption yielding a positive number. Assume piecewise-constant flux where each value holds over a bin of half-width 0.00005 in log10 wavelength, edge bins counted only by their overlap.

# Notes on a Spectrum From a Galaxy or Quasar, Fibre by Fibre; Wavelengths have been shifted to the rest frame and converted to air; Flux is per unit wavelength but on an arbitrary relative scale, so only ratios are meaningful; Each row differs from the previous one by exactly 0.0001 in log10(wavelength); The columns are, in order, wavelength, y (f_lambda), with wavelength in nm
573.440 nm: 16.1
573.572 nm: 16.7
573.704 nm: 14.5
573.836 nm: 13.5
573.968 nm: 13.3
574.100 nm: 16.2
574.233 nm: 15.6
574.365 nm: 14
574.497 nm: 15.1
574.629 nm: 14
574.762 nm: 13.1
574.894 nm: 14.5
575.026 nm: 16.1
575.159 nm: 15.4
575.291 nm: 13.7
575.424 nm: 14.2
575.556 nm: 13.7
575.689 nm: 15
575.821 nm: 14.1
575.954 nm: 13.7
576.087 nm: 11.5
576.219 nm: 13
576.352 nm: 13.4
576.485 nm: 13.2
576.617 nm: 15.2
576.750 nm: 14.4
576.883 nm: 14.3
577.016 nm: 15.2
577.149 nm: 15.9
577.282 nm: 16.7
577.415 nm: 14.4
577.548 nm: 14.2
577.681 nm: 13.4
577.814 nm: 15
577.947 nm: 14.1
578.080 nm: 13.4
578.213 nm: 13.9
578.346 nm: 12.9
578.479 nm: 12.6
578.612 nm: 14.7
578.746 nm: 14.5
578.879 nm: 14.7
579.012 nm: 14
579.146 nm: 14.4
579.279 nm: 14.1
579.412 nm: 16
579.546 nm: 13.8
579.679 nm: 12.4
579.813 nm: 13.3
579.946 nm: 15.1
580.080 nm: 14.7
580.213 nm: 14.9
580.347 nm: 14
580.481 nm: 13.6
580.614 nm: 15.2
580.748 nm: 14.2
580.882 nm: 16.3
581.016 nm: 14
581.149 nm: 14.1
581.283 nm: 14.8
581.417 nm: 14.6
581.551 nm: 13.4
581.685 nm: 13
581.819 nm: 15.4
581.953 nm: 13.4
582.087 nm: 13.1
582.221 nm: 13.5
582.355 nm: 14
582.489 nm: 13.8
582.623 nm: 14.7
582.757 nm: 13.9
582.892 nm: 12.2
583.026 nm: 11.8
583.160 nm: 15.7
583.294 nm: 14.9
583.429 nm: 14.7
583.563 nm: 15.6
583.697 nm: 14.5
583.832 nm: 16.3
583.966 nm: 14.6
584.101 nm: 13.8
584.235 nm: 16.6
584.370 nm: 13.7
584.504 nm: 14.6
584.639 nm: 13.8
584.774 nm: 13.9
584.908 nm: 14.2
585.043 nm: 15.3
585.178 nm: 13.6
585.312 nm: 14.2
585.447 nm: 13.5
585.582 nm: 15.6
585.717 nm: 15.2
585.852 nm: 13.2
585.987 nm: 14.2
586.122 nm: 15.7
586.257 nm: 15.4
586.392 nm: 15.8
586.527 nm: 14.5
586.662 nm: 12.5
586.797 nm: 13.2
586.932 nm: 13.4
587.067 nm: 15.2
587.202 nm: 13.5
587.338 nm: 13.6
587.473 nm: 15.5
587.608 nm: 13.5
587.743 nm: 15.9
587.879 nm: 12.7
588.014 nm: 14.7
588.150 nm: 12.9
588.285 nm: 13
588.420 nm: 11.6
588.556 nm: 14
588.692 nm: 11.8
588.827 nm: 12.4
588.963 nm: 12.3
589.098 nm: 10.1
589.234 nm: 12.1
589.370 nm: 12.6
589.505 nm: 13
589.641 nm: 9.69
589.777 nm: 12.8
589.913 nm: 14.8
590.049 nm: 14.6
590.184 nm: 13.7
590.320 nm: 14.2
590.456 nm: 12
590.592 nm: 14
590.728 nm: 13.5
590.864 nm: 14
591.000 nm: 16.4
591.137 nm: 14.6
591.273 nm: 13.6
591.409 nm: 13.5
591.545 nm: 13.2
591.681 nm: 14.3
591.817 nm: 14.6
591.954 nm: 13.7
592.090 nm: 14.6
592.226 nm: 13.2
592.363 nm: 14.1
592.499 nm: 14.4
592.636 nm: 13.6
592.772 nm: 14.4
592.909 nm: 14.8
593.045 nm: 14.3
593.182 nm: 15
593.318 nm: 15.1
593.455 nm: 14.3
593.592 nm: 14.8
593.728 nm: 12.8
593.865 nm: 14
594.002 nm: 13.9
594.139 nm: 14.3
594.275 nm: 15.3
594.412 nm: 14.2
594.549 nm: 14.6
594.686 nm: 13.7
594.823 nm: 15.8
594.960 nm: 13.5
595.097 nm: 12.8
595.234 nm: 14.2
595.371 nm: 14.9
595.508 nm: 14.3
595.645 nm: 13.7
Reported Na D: 0.30 nm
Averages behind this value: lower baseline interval 14.4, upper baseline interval 14.3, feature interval 13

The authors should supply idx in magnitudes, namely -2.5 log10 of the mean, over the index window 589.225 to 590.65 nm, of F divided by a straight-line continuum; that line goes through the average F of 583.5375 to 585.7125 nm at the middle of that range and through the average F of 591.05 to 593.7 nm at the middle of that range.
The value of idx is 0.10 mag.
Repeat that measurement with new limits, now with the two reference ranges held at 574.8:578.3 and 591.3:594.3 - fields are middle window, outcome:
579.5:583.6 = 0.009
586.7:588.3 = 0.021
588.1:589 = 0.132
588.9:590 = 0.163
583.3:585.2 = -0.034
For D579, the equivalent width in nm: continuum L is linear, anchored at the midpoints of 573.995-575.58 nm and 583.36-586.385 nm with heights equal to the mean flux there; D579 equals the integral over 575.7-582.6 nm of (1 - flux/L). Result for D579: 0.23 nm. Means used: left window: 14.6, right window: 14.7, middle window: 14.2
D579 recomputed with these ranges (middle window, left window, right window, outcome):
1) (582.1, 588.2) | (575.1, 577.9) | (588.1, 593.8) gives -0.206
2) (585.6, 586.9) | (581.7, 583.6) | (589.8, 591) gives -0.042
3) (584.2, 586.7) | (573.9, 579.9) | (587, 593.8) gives -0.113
